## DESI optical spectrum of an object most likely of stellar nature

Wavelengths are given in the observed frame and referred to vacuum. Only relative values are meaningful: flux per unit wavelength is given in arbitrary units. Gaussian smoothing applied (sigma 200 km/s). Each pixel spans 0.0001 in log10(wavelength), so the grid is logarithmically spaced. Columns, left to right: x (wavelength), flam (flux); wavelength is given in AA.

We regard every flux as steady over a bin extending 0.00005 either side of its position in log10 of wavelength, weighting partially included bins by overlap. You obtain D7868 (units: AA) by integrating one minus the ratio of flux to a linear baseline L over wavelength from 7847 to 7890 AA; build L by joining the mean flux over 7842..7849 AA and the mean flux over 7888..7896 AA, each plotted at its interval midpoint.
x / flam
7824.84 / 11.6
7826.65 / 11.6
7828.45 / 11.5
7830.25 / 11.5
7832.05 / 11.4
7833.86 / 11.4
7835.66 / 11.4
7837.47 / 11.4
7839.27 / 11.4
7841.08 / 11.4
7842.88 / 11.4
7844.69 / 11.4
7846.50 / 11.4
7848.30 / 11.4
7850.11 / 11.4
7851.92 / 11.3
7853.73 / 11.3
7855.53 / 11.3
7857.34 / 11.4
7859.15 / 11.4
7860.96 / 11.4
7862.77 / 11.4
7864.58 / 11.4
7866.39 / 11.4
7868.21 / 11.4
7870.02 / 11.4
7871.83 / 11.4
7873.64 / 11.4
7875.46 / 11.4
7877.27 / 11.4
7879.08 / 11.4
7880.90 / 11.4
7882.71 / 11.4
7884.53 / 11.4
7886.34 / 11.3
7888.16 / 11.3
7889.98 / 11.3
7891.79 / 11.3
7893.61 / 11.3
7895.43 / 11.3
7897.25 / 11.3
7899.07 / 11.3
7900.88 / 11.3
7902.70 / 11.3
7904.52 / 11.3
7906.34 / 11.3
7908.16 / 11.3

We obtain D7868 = -0.1 AA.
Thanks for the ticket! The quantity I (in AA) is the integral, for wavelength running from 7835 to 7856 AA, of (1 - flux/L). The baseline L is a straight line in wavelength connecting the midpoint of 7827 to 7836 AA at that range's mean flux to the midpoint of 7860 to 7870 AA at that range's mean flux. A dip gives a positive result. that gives 0.1 AA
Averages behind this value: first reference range 11.5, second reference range 11.4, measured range 11.4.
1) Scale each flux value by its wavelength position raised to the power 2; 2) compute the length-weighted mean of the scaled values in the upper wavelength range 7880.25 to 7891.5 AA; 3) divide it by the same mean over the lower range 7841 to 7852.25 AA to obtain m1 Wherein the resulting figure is 1.01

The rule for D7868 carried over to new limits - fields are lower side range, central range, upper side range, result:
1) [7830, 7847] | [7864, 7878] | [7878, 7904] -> -0.1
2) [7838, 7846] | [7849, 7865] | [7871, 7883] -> 0.0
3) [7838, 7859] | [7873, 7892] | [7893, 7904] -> -0.1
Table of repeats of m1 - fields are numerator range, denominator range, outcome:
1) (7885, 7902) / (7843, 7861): 1.00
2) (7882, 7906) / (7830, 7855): 1.01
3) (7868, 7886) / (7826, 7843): 1.01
